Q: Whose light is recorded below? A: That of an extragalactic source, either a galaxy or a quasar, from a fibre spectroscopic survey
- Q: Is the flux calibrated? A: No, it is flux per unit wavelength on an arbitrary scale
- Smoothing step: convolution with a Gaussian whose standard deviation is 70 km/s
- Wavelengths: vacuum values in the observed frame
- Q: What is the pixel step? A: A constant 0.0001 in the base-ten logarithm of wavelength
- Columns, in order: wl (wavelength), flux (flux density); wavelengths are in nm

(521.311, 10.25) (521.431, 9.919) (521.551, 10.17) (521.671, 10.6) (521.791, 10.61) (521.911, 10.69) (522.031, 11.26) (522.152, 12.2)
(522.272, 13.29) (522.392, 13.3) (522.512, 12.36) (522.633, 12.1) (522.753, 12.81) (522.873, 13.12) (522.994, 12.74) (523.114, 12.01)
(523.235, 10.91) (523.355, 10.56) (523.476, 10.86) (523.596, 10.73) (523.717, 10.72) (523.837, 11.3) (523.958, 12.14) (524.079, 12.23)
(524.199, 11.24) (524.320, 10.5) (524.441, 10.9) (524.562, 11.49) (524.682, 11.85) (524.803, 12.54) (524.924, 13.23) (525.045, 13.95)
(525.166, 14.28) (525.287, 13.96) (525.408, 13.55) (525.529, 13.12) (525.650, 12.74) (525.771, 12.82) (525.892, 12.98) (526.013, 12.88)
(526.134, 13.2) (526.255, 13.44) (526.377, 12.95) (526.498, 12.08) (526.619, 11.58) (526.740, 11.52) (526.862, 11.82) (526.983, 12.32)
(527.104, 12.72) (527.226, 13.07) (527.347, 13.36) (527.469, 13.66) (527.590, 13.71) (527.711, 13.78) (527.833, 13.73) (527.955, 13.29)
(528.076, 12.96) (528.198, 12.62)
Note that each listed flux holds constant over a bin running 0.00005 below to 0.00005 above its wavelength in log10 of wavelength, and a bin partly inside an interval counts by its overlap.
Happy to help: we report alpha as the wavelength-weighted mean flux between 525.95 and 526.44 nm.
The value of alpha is 13.1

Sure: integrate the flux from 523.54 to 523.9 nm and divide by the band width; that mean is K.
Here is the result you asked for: 10.9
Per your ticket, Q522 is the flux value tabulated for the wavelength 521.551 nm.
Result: 10.17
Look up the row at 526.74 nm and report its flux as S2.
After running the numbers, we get 11.52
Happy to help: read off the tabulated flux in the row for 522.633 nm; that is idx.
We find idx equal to 12.1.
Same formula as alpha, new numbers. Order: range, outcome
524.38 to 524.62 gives 11.2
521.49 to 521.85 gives 10.5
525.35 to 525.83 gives 13.1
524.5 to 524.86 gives 12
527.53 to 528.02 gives 13.6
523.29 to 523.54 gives 10.7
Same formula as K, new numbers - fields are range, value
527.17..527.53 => 13.4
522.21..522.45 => 13.3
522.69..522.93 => 13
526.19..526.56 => 12.8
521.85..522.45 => 12.1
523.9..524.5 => 11.4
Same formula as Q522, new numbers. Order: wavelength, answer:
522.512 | 12.36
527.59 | 13.71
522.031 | 11.26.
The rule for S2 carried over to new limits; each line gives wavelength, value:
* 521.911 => 10.69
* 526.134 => 13.2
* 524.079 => 12.23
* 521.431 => 9.919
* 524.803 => 12.54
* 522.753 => 12.81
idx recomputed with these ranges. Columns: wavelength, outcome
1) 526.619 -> 11.58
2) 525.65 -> 12.74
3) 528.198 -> 12.62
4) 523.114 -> 12.01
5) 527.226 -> 13.07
